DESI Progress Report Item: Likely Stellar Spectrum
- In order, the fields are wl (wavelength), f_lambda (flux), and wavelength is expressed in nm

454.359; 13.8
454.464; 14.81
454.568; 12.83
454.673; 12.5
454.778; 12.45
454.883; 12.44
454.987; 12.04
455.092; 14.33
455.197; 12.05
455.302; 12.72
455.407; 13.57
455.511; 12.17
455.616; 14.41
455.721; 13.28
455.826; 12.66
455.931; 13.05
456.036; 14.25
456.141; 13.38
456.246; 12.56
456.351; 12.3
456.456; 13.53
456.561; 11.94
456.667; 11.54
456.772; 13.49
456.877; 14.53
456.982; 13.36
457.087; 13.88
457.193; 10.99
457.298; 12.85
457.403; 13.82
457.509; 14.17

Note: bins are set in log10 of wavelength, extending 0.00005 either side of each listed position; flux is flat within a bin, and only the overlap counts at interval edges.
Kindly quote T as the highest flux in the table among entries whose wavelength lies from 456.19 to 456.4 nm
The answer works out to 12.56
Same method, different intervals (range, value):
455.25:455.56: 13.57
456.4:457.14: 14.53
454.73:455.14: 14.33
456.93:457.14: 13.88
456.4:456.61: 13.53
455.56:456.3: 14.41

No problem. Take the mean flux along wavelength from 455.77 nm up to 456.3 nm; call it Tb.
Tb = 13.2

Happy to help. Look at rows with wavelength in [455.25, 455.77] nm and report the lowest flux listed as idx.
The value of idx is 12.17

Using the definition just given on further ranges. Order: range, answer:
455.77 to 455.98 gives 12.66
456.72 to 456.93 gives 13.49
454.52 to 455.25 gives 12.04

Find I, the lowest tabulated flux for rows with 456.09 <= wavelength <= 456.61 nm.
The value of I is 11.94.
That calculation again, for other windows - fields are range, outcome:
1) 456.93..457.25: 10.99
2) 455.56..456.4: 12.3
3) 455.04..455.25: 12.05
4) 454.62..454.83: 12.45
